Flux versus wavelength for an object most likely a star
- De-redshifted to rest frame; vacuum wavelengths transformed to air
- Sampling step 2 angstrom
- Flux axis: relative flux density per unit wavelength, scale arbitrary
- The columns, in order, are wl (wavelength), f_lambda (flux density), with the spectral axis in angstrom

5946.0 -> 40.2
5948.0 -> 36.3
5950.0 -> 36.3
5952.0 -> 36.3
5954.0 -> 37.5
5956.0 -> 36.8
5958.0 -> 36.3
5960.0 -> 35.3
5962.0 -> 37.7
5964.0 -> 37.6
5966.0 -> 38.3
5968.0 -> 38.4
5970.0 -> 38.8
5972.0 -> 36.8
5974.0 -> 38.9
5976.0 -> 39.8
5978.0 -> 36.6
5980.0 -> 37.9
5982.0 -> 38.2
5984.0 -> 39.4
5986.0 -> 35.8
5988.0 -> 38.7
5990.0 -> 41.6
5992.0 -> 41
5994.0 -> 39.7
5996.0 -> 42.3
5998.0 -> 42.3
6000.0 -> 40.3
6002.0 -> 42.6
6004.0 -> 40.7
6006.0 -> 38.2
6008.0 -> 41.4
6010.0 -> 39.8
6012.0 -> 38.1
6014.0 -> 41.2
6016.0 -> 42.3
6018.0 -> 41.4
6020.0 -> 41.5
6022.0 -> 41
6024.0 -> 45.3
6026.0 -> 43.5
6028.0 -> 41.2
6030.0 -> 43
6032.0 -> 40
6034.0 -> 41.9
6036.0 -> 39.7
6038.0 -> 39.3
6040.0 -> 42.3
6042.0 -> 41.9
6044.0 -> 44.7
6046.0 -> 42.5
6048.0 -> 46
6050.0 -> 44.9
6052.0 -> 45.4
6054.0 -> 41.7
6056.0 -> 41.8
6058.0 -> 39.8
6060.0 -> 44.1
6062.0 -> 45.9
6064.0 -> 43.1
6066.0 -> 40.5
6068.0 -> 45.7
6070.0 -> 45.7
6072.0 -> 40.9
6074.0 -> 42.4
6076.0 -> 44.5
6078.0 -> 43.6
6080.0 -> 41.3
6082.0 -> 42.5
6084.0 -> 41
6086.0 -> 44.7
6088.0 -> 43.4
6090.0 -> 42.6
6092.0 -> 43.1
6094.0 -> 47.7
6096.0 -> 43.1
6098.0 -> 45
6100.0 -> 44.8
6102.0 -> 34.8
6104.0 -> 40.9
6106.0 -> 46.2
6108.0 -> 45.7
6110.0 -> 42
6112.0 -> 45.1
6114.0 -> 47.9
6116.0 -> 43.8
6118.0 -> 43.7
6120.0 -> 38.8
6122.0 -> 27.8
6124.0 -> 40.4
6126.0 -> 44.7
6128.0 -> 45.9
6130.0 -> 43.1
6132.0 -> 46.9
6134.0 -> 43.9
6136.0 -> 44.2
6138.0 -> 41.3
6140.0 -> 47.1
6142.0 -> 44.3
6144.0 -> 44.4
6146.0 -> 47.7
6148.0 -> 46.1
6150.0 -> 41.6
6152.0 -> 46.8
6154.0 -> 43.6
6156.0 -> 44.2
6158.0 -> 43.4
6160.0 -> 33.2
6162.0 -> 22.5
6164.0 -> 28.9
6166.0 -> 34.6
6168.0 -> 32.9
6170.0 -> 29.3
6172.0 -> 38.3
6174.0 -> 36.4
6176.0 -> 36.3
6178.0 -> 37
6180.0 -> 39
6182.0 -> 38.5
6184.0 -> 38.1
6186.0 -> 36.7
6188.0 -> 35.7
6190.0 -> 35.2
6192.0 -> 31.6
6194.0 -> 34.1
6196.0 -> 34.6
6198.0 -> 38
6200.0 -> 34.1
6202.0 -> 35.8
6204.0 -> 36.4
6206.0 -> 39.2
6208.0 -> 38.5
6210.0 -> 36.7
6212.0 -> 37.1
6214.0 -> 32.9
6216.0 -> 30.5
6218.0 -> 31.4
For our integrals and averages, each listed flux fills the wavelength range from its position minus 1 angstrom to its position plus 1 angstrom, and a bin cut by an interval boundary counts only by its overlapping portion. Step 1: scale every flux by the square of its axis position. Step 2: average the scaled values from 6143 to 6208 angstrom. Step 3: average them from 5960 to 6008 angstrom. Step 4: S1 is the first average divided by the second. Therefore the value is 1.0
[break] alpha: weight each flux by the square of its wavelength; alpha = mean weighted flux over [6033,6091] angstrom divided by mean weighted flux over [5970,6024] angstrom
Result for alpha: 1.10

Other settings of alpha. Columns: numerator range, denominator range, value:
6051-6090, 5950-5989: 1.18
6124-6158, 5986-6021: 1.15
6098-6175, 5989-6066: 1.01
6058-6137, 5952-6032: 1.12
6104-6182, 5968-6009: 1.08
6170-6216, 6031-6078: 0.88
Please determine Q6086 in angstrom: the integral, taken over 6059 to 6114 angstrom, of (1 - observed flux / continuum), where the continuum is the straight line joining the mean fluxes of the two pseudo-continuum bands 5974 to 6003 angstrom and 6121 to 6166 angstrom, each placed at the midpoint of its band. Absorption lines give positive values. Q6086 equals -3.7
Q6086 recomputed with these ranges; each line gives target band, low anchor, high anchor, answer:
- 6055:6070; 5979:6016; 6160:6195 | -2.0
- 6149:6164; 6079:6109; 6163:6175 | -1.5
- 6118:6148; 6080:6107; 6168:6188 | -2.4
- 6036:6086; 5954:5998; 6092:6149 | -1.9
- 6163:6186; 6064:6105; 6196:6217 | 1.4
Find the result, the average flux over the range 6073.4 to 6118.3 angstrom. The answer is 43.5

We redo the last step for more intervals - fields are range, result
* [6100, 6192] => 40.2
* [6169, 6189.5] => 36.5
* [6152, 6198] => 35.9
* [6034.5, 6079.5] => 43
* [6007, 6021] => 40.8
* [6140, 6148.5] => 45.8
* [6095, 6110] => 42.9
